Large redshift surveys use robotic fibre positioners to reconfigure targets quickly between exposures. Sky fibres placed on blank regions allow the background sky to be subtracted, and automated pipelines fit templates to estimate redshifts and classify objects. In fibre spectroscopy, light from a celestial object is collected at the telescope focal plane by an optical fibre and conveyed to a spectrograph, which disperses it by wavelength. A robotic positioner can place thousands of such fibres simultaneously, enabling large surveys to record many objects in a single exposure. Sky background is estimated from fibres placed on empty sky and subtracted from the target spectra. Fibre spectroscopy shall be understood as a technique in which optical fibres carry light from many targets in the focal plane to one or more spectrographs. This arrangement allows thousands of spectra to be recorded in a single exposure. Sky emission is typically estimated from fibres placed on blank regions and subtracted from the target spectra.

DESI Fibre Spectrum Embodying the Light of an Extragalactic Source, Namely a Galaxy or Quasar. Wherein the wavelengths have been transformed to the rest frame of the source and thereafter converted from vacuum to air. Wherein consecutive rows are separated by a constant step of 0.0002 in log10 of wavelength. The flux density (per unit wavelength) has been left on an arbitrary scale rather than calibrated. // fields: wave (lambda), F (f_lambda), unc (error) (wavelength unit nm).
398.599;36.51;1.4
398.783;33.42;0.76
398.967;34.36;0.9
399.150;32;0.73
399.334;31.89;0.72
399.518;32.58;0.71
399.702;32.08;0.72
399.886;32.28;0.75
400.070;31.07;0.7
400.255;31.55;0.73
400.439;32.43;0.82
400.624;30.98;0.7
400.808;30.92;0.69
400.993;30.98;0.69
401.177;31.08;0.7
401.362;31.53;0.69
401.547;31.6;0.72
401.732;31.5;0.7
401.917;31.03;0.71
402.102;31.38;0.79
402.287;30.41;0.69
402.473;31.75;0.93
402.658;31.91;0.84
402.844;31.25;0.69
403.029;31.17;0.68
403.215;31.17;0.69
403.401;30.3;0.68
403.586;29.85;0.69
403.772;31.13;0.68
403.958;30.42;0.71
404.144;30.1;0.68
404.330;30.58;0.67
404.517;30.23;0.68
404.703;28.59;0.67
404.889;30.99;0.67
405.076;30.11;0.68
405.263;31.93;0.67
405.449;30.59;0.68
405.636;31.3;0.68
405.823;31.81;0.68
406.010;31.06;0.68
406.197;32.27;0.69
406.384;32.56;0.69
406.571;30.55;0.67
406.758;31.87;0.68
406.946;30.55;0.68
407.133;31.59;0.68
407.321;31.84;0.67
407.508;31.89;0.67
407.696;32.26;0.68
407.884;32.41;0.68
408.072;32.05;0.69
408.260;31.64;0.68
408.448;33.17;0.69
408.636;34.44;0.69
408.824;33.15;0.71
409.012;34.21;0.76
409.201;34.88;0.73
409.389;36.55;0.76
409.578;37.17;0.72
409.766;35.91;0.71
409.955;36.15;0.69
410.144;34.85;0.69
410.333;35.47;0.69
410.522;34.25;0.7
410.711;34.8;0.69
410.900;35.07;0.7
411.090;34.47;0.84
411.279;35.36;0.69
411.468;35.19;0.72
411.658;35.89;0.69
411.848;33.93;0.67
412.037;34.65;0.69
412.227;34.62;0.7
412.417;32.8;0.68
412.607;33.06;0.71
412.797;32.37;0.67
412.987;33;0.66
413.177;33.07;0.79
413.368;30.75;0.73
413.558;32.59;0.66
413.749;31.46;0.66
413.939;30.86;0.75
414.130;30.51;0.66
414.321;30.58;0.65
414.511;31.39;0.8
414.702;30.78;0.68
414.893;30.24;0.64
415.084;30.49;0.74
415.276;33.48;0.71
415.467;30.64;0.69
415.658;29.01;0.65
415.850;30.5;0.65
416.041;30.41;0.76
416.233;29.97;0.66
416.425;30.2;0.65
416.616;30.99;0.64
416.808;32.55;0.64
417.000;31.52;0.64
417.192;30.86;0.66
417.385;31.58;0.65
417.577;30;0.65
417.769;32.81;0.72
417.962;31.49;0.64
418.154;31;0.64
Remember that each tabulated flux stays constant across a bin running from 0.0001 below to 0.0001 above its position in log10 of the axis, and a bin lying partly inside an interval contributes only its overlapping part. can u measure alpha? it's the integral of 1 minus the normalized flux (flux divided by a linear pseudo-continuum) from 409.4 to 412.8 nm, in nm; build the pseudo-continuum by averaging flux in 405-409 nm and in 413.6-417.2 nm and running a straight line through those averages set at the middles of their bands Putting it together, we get -0.37 nm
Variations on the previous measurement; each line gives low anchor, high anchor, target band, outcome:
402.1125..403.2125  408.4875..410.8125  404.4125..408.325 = 0.233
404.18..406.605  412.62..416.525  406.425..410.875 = -0.364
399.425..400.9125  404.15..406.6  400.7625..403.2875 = 0.014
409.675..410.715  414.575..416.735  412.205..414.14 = 0.028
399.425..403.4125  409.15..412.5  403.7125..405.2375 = 0.108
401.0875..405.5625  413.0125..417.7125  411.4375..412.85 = -0.139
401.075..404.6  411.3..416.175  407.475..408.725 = -0.042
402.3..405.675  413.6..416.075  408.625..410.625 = -0.288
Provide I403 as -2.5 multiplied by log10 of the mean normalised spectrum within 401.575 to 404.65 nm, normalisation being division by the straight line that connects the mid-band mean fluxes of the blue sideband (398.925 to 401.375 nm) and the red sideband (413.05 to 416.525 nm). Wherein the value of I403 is 0.03 mag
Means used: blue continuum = 31.8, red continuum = 31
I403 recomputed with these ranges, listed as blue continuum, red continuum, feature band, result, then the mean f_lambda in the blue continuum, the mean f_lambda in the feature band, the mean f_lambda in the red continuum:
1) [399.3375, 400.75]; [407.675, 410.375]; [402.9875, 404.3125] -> 0.077 mag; 31.8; 30.6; 34.3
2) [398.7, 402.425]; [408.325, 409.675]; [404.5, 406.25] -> 0.087 mag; 31.7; 30.9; 34.8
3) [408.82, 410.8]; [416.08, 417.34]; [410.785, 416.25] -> 0.022 mag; 35.3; 32.4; 31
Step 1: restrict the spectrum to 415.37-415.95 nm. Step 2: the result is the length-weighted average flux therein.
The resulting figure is 30.1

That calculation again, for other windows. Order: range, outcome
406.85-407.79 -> 31.6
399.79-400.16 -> 31.7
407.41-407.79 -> 32.1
